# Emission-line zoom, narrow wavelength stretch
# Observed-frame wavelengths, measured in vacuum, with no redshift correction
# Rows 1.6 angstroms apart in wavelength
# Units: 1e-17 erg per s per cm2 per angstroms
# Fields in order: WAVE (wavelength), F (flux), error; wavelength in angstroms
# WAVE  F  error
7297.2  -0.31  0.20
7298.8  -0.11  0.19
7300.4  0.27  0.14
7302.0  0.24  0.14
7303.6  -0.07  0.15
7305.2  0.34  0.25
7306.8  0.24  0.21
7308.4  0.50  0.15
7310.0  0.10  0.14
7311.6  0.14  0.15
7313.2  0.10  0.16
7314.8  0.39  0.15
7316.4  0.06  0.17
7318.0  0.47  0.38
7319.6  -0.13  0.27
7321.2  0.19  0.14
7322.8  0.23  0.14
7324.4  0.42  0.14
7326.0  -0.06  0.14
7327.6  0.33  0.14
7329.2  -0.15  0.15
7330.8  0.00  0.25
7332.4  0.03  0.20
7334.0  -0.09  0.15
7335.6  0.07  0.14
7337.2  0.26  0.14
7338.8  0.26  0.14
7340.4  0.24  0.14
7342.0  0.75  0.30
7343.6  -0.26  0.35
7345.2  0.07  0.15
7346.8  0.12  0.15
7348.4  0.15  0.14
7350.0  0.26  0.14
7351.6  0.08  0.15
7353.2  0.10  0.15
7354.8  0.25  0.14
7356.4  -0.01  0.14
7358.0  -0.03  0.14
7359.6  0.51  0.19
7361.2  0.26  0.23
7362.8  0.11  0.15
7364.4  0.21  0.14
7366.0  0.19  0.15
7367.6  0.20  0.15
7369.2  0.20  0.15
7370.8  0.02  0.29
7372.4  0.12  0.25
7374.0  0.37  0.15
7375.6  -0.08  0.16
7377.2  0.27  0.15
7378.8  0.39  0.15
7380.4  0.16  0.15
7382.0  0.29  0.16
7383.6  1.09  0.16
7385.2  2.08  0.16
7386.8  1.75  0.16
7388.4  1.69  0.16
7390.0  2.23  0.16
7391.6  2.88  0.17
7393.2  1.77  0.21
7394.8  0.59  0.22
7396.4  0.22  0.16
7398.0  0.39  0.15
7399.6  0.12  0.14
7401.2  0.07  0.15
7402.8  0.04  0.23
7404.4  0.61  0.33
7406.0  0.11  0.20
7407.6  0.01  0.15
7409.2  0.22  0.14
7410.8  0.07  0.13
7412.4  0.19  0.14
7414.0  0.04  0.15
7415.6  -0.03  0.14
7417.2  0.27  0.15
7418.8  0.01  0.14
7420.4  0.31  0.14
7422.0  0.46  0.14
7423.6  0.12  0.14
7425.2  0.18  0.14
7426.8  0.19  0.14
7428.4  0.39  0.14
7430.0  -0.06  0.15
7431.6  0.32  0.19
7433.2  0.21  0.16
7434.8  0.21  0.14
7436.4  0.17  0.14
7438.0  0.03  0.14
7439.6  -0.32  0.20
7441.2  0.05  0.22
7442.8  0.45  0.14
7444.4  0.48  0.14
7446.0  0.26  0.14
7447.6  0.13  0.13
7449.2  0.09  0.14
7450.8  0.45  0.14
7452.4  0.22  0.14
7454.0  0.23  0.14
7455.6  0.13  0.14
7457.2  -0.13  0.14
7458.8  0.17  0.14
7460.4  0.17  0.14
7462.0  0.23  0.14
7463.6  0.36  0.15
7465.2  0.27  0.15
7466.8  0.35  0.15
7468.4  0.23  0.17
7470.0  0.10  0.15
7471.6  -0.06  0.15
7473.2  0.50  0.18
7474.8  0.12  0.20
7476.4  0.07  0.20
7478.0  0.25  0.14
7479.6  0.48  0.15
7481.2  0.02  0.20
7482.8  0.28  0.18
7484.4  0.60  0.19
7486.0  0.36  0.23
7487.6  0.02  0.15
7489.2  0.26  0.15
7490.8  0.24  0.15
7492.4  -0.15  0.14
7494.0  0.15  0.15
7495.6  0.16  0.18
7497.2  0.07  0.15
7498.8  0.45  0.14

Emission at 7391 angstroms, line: [O II] 3727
